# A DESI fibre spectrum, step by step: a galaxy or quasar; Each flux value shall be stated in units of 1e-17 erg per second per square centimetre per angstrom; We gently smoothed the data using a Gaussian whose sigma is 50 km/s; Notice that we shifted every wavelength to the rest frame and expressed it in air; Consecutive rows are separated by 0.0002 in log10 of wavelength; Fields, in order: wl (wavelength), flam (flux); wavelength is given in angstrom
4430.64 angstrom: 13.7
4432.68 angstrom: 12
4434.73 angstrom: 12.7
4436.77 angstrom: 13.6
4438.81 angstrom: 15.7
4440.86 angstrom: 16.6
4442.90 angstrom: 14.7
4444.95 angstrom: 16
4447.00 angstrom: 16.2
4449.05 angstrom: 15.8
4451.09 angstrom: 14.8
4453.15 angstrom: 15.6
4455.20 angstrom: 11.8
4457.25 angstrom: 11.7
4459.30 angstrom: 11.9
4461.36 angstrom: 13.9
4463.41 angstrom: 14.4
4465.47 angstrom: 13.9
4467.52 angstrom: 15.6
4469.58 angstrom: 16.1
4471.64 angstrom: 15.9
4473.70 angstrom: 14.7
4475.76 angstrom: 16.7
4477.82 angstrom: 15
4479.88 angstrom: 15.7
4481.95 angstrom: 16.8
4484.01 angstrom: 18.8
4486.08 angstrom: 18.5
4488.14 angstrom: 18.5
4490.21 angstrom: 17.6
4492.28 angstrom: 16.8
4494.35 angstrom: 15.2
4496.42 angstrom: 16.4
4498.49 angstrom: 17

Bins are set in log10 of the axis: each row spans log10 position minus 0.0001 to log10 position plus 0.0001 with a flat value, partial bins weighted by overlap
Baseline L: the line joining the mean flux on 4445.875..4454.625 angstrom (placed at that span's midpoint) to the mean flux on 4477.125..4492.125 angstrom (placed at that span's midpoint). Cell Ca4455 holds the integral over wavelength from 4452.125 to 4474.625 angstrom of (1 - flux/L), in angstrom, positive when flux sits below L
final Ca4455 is 2.80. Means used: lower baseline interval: 15.4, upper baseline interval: 17.3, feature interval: 14.1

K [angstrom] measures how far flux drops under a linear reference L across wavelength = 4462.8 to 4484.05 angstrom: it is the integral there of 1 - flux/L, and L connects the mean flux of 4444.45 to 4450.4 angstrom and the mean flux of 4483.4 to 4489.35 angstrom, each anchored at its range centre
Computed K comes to 2.4 angstrom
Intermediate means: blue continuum 15.9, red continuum 18.6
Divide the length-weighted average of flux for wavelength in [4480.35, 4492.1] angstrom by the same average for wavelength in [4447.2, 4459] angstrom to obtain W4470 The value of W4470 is 1.3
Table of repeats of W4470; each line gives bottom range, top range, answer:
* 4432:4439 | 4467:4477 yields 1.19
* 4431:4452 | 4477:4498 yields 1.15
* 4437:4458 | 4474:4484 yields 1.09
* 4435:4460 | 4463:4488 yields 1.11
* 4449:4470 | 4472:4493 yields 1.21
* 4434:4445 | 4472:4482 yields 1.06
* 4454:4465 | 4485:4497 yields 1.34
